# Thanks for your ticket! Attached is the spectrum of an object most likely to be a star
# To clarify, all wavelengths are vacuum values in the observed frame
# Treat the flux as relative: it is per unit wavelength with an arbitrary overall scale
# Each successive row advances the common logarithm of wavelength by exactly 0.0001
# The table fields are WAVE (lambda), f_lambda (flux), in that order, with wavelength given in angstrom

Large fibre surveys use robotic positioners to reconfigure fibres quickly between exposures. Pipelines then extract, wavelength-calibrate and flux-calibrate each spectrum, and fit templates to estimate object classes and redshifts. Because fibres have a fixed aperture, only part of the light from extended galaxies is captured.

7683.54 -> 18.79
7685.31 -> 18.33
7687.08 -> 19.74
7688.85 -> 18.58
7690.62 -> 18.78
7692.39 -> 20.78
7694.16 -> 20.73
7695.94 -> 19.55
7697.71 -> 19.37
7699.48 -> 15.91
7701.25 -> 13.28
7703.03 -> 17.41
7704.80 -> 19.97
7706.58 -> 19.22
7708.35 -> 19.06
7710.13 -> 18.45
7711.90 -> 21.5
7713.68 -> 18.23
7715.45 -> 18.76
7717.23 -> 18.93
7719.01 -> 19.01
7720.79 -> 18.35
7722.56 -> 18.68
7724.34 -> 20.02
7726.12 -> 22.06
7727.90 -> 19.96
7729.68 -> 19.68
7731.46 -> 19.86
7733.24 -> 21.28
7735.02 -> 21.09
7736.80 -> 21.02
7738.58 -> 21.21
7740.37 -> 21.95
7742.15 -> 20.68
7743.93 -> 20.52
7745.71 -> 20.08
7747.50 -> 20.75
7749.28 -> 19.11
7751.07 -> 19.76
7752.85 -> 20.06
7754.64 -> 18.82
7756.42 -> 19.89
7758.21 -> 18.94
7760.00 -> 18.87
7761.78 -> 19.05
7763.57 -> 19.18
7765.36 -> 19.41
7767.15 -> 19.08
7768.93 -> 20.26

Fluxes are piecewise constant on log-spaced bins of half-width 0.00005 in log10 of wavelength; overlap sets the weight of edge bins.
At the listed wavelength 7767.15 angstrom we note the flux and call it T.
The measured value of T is 19.08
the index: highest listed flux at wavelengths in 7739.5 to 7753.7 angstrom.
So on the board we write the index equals 21.95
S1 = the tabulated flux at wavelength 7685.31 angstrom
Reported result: 18.33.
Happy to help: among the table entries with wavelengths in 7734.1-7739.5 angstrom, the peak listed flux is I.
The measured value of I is 21.21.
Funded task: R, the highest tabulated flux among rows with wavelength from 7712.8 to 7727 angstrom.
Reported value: 22.06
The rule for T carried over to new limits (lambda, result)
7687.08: 19.74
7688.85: 18.58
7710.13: 18.45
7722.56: 18.68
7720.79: 18.35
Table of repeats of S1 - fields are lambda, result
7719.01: 19.01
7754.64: 18.82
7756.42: 19.89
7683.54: 18.79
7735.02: 21.09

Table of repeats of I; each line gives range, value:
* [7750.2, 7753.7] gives 20.06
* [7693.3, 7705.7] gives 20.73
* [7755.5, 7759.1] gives 19.89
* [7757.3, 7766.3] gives 19.41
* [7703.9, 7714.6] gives 21.5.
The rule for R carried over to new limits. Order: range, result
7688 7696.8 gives 20.78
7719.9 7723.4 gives 18.68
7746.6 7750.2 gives 20.75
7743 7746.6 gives 20.52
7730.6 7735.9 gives 21.28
